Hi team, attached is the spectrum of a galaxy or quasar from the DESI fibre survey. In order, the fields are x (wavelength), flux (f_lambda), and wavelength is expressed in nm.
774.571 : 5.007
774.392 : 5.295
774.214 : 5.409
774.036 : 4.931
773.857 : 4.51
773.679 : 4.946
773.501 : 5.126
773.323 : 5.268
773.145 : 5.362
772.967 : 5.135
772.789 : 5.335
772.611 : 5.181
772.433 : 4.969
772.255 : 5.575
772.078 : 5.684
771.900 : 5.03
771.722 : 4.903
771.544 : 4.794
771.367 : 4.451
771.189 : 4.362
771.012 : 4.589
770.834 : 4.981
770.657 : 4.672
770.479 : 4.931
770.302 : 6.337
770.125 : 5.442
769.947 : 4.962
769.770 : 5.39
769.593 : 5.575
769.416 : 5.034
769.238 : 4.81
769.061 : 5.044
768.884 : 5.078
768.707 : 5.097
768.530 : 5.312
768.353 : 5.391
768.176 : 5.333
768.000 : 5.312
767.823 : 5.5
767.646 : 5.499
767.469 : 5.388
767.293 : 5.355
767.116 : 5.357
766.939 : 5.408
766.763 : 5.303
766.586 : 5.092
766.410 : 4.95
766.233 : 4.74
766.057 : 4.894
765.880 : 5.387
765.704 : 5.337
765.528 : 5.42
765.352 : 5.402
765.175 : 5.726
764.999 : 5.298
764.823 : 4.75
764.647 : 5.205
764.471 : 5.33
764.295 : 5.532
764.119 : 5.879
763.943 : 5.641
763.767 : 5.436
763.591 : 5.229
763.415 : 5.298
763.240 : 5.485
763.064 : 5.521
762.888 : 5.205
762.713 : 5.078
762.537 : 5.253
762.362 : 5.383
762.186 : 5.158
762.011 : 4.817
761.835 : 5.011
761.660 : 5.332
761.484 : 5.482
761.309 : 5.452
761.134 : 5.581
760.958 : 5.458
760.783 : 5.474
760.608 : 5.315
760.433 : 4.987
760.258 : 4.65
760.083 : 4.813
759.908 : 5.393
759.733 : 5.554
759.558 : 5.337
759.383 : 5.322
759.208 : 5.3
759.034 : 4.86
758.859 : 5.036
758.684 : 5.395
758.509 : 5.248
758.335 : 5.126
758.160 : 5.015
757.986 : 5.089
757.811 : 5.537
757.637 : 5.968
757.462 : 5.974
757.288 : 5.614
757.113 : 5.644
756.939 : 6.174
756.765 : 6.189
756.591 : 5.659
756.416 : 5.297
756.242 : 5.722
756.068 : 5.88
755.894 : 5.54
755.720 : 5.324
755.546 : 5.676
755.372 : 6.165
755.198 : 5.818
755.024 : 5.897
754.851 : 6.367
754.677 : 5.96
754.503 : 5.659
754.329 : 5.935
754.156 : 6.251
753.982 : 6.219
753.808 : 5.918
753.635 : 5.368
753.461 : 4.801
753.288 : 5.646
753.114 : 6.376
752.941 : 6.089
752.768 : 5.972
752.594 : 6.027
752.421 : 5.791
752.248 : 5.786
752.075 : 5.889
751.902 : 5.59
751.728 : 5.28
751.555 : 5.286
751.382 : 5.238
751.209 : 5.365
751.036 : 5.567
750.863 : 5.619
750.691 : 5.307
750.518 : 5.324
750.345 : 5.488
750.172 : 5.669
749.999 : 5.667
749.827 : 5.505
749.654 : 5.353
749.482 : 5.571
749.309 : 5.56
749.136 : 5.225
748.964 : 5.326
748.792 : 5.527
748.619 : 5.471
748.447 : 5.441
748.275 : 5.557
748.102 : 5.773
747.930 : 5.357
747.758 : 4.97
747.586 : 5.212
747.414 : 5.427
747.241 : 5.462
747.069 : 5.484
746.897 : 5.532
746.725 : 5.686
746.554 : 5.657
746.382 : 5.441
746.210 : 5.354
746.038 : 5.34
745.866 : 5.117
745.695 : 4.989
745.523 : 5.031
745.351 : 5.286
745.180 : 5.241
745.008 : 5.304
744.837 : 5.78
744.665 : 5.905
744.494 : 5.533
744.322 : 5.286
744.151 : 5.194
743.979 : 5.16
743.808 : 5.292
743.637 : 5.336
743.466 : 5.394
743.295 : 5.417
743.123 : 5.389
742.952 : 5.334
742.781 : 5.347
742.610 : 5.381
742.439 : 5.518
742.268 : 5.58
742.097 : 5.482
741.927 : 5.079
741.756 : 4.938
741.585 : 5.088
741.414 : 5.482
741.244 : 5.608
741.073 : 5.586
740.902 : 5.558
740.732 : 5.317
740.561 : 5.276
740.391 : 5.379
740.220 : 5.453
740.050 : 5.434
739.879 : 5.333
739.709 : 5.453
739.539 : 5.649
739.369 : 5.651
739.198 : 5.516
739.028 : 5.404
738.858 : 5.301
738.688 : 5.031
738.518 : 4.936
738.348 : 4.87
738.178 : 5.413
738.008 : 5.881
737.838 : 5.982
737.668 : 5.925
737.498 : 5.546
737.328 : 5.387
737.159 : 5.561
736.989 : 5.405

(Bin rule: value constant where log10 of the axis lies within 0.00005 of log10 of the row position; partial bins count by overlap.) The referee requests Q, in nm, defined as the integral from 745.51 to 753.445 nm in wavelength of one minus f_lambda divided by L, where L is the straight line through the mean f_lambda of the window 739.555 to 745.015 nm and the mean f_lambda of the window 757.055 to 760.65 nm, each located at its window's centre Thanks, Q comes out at -0.229 nm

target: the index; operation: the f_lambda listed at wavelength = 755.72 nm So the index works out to 5.324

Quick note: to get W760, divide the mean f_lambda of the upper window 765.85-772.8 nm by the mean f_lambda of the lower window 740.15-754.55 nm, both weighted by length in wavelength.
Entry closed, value 0.94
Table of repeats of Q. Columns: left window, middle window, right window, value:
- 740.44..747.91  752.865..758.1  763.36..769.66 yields -0.453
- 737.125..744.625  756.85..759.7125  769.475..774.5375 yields -0.097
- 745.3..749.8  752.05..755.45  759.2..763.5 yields -0.357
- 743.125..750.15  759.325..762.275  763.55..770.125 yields 0.043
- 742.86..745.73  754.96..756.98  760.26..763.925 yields -0.174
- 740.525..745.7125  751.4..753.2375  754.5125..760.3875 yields -0.106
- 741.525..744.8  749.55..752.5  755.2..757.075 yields 0.048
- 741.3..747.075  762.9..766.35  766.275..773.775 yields -0.083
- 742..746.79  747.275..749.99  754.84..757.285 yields 0.051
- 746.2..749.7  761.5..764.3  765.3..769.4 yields -0.025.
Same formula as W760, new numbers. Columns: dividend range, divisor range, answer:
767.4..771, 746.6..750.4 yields 0.96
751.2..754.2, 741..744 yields 1.07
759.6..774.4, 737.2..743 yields 0.96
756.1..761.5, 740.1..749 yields 1.00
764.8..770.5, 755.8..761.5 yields 0.97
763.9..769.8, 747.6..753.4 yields 0.95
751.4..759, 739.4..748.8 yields 1.06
